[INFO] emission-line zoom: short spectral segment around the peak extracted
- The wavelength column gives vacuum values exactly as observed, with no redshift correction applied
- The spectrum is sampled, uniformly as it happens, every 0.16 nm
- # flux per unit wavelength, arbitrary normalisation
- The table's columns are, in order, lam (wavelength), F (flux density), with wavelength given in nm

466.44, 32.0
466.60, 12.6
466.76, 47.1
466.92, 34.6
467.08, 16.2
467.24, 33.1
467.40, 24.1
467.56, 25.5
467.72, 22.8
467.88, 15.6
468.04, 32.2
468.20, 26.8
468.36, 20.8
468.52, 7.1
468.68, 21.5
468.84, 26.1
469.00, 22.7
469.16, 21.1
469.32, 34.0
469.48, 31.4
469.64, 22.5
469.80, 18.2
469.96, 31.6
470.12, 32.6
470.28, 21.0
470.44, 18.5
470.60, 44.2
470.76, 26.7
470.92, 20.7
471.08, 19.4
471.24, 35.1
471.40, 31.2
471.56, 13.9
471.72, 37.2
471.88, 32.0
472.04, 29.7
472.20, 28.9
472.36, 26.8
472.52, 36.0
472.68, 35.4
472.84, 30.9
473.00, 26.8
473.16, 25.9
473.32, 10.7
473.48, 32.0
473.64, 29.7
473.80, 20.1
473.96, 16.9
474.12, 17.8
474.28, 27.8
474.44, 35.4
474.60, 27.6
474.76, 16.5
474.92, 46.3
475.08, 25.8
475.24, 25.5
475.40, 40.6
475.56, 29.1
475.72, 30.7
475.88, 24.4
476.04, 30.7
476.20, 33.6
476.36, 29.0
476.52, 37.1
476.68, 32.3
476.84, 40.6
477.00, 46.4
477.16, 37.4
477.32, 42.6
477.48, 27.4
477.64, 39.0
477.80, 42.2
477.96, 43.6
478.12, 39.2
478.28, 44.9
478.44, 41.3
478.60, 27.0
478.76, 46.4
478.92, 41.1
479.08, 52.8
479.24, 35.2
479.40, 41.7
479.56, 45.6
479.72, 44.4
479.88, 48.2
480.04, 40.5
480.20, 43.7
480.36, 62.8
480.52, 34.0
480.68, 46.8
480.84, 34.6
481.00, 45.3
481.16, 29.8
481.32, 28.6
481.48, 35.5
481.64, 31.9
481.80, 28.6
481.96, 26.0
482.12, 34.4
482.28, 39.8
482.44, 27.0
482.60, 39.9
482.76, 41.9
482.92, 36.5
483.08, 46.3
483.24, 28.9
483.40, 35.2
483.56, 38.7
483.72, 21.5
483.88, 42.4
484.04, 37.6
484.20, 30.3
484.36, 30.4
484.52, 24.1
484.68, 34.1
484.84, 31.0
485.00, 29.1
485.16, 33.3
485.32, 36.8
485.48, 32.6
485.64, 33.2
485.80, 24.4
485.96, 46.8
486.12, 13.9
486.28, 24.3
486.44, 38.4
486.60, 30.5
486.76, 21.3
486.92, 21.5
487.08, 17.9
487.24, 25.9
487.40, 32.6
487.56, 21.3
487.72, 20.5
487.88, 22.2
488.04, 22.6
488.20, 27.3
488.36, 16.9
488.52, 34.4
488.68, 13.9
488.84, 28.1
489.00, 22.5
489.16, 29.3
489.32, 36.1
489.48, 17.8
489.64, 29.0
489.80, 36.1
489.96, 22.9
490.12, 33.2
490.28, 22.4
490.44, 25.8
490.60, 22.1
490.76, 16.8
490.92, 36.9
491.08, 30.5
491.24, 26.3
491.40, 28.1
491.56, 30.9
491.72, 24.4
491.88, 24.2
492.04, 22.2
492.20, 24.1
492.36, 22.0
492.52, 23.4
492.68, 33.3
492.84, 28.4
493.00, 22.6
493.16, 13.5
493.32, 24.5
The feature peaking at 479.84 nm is C III]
